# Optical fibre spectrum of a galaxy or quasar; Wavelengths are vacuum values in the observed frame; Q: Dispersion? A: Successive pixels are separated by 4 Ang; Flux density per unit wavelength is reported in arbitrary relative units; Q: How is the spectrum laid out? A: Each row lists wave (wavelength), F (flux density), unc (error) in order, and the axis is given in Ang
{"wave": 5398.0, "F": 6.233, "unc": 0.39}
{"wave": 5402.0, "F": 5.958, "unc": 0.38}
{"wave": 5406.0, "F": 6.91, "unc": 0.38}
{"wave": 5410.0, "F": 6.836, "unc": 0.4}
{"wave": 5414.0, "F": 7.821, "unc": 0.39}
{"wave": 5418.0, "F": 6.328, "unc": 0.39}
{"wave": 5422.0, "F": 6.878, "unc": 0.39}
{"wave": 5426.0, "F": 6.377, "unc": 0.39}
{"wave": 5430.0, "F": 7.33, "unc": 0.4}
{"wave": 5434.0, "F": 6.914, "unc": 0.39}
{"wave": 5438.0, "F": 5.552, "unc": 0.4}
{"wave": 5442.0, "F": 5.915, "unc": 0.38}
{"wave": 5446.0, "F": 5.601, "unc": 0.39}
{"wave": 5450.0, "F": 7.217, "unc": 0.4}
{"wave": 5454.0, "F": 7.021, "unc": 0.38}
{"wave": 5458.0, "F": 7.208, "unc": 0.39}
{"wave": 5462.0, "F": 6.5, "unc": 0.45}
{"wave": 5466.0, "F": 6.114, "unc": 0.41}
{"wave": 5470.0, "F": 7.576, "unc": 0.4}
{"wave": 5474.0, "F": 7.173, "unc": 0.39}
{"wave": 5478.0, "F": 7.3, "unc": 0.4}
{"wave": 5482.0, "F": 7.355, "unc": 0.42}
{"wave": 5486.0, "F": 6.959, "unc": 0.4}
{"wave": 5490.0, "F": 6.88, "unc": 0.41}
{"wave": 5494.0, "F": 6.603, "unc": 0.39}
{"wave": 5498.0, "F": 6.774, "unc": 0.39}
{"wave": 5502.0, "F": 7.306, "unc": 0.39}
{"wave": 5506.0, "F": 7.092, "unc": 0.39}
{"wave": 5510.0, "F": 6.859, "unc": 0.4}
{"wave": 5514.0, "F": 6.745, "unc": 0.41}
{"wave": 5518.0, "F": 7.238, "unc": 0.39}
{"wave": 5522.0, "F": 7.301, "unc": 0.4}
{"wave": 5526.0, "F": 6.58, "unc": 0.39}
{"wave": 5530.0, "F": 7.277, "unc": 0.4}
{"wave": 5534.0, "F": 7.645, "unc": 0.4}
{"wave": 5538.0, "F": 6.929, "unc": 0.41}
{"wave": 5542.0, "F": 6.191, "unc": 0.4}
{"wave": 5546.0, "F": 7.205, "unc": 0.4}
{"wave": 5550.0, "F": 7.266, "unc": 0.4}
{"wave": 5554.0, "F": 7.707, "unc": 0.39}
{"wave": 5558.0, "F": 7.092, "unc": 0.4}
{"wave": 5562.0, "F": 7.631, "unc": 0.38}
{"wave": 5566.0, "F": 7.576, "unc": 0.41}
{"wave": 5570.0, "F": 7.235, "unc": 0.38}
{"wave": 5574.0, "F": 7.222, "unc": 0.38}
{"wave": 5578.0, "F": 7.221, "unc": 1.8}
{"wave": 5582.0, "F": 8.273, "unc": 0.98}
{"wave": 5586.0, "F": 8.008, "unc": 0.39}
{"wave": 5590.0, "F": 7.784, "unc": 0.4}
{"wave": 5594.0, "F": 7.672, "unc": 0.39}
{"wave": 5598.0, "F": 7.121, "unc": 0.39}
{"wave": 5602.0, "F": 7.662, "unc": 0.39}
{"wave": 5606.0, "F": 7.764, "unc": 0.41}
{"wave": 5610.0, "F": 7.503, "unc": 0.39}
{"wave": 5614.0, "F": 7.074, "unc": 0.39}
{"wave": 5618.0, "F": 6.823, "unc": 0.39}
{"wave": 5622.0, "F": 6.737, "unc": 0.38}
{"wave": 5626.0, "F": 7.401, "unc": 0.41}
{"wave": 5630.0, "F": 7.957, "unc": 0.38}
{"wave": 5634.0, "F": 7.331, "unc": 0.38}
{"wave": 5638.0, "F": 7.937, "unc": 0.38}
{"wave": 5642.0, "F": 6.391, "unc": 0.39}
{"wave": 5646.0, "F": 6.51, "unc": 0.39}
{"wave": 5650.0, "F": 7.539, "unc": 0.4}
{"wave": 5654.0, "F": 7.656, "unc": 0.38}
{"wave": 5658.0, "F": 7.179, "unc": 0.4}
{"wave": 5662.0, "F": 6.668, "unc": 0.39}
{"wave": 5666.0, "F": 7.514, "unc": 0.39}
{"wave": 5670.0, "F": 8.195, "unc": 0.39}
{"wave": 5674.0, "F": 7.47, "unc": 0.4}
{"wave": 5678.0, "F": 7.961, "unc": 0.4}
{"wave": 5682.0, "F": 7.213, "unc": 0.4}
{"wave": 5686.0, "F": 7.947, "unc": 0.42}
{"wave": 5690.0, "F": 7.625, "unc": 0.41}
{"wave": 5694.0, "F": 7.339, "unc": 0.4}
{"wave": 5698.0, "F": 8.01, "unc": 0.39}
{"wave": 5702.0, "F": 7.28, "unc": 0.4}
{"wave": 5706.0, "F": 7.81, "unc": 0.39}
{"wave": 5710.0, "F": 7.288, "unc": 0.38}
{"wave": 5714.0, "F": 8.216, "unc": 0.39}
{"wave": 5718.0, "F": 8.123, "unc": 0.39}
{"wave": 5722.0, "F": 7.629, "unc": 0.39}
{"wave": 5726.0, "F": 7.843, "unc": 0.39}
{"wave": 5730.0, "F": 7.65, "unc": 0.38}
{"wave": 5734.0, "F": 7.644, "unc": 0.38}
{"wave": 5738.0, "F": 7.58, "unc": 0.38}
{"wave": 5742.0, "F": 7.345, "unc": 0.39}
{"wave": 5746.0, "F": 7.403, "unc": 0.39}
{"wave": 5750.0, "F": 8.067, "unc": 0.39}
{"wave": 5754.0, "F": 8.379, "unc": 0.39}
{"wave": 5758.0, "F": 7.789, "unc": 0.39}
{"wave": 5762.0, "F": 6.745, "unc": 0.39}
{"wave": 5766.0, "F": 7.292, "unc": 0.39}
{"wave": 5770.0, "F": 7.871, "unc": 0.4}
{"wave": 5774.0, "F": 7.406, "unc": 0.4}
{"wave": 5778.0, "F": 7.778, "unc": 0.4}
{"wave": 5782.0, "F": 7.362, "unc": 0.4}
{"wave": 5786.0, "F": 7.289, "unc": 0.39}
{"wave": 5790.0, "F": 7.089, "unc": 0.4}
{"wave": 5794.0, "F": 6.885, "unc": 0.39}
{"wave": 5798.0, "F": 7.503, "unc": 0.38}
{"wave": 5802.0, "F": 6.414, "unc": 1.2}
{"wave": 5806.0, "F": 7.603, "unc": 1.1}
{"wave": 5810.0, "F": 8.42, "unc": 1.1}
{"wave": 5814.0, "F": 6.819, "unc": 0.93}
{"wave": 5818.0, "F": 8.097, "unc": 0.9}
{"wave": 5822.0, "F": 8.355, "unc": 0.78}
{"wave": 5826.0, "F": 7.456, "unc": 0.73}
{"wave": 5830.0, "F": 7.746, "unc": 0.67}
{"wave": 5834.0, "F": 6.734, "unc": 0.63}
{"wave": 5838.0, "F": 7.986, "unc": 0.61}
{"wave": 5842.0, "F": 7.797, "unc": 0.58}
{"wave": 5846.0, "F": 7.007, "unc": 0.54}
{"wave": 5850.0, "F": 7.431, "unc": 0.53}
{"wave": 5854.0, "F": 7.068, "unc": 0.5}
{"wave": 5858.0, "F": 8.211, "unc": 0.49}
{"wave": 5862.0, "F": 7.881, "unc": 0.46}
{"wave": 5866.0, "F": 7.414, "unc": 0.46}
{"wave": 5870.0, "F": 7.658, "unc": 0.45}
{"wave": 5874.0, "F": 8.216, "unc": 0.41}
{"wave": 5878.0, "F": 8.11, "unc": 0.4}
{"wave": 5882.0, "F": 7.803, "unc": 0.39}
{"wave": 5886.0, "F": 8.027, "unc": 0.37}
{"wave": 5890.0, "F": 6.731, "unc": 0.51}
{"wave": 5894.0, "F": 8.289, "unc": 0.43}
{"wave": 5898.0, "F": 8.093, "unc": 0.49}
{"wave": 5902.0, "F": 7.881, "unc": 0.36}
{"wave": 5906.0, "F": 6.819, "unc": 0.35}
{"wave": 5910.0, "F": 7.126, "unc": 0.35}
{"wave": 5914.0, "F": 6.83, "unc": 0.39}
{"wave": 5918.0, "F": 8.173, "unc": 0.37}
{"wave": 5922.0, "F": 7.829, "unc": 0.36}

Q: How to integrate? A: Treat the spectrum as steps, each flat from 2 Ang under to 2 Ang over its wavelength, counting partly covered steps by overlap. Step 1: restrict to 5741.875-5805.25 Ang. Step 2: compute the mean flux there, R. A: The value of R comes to 7.42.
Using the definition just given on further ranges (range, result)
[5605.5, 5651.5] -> 7.23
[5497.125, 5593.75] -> 7.27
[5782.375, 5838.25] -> 7.44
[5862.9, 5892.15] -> 7.72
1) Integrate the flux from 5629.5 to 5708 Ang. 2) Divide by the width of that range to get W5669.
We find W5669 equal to 7.47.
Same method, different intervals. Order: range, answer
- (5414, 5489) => 6.77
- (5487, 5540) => 7.02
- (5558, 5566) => 7.48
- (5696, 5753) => 7.72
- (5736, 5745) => 7.46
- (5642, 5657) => 7.12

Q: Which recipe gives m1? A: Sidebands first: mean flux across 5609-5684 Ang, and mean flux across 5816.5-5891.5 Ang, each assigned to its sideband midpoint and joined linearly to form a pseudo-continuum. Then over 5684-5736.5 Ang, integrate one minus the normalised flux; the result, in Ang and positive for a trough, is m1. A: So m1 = -2.1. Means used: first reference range 7.32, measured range 7.72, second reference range 7.67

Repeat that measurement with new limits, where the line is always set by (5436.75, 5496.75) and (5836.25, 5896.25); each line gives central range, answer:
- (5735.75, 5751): -0.3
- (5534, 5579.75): -1.7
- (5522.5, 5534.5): -0.4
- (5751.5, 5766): -0.3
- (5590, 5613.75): -1.5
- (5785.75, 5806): 1.3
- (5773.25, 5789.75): 0.2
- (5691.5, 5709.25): -0.7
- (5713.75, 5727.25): -1.0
